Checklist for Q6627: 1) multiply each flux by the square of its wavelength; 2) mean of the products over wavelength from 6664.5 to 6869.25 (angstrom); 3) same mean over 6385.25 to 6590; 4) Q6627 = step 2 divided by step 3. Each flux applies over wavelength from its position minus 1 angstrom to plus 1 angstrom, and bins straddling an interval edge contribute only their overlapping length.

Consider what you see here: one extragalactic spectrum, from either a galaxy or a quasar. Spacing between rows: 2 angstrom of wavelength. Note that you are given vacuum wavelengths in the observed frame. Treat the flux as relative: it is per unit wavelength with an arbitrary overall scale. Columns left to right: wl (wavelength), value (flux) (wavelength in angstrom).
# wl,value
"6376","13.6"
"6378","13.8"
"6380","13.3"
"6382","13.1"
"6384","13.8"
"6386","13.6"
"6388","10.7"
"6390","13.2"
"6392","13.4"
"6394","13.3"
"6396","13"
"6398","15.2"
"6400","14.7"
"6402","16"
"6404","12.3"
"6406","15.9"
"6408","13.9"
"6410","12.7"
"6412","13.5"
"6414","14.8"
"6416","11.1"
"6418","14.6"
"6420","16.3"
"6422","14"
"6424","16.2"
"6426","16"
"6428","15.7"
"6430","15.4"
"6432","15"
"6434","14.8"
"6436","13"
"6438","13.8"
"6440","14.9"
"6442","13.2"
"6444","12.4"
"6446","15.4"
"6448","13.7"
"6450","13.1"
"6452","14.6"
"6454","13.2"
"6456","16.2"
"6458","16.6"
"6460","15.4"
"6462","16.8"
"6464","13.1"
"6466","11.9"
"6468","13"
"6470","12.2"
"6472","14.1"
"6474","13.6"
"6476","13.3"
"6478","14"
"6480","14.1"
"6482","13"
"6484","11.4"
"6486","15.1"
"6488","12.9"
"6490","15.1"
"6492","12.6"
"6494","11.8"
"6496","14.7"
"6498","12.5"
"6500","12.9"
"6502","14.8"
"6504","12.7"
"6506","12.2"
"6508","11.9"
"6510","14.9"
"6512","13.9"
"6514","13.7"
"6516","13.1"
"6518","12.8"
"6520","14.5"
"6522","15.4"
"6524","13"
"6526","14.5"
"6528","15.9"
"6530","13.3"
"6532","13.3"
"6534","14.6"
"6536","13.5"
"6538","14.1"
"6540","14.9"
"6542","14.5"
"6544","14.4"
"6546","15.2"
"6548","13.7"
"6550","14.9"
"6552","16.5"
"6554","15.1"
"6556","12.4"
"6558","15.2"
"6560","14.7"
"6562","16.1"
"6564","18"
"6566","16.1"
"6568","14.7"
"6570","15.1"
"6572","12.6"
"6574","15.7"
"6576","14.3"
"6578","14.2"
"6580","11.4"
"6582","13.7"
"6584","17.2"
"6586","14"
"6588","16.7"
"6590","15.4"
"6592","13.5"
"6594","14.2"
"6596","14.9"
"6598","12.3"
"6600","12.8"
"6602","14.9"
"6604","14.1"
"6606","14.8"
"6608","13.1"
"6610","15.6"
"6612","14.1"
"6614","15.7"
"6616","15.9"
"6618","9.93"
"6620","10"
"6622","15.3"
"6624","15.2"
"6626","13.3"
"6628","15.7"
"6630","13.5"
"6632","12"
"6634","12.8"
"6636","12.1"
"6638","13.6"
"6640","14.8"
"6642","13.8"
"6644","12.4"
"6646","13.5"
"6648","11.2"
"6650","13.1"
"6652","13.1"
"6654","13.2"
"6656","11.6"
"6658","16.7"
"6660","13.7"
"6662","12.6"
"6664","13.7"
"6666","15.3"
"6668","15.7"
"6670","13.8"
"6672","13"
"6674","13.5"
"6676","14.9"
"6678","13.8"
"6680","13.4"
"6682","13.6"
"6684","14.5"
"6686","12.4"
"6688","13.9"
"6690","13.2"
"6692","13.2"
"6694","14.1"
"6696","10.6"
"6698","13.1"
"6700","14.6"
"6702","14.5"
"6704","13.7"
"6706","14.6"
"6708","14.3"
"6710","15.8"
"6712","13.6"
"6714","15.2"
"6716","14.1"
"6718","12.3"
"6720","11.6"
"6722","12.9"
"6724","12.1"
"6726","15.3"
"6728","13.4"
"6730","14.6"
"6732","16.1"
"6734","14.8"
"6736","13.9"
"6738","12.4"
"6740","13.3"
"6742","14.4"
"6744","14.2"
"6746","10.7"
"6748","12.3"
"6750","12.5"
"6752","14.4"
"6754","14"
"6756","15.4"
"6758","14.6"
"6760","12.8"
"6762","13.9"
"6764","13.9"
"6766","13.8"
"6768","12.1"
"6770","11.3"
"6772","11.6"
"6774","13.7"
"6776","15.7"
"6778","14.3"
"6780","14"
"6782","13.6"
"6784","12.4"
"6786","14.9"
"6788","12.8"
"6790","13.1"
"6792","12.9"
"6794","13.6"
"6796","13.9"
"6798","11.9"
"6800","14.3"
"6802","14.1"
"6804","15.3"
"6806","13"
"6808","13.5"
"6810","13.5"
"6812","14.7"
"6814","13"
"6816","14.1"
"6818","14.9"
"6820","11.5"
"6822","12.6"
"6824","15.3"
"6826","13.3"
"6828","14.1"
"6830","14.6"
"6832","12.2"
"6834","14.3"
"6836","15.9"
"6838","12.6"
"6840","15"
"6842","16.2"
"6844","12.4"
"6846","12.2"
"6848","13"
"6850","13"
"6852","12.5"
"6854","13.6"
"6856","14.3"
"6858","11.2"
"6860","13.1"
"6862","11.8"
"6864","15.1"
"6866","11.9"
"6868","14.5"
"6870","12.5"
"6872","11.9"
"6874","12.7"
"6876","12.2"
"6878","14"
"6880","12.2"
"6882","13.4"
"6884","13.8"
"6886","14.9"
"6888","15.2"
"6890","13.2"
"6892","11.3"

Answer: 1.05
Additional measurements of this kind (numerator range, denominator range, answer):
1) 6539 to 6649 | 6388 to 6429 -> 1.06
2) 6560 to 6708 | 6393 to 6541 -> 1.05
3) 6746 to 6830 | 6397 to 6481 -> 1.06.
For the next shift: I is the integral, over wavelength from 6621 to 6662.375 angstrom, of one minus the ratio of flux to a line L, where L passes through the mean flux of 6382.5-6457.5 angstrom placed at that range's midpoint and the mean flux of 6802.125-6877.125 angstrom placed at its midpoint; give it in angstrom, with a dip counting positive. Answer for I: 0.8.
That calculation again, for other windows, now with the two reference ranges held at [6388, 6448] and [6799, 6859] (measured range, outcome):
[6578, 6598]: -0.6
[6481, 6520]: 2.2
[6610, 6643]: 0.6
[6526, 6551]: -0.6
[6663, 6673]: -0.3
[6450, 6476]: 0.0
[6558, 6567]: -1.3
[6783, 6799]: 0.6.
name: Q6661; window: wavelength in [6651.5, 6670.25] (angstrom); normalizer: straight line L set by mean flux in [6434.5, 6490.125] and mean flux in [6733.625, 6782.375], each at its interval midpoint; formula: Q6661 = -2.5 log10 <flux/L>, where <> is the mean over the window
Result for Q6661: -0.03 mag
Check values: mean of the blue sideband 13.9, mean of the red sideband 13.5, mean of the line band 14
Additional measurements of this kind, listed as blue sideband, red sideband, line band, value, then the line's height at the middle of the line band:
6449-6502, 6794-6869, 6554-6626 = -0.05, 13.7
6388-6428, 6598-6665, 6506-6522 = 0.02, 13.9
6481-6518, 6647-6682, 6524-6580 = -0.10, 13.4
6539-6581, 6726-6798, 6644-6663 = 0.08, 14.2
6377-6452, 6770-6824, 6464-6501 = 0.06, 13.9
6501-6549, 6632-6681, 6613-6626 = 0.00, 13.6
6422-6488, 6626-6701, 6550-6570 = -0.12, 13.8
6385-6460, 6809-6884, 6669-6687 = 0.01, 13.7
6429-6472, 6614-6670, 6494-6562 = -0.01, 13.9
